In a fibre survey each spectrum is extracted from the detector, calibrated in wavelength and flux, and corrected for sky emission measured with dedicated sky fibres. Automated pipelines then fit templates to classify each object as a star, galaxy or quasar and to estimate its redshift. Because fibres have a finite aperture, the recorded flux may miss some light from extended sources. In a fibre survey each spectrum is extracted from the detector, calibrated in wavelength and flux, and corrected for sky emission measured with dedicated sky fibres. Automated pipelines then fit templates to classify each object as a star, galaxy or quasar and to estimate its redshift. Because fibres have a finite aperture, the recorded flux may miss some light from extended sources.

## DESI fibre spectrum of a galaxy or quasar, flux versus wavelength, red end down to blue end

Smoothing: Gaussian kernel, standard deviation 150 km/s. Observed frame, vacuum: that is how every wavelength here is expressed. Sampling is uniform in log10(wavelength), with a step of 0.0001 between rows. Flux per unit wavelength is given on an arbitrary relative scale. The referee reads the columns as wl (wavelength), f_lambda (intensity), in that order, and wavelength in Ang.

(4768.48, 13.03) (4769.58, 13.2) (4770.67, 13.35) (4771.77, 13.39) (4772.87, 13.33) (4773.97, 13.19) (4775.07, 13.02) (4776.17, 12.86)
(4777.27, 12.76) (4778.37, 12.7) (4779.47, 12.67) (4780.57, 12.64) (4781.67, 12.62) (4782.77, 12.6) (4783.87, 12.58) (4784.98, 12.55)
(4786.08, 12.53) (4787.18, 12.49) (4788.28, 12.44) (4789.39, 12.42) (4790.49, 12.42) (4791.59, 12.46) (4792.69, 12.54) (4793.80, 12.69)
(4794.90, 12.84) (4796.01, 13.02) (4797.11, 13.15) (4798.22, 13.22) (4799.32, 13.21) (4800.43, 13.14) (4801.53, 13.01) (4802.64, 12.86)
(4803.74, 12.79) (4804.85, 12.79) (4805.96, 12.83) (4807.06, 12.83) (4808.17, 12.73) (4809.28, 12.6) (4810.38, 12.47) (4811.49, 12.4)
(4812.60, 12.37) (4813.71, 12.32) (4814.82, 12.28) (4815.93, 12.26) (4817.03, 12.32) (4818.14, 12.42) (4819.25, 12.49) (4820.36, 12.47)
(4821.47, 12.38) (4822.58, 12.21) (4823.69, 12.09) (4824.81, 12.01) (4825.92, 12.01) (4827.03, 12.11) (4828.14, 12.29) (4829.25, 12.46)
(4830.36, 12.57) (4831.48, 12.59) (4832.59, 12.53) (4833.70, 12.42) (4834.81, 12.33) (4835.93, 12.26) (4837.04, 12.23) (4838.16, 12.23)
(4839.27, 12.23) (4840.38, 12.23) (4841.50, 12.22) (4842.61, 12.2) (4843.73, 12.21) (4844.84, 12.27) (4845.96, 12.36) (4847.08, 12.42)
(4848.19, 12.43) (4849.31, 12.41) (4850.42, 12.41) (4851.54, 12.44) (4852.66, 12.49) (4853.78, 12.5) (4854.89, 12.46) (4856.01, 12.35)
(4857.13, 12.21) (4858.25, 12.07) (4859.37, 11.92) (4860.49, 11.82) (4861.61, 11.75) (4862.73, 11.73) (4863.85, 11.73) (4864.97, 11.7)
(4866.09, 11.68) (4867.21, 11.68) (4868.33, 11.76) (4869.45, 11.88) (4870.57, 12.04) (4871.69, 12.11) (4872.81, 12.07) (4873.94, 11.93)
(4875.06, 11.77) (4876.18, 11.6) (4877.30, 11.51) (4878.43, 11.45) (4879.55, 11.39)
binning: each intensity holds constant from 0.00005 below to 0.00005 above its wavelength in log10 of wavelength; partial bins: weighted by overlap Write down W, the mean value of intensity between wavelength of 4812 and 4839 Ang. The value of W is 12.3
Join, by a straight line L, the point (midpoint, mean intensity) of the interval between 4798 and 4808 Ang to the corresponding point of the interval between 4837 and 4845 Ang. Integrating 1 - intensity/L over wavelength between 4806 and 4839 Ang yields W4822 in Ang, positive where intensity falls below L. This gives 0.5 Ang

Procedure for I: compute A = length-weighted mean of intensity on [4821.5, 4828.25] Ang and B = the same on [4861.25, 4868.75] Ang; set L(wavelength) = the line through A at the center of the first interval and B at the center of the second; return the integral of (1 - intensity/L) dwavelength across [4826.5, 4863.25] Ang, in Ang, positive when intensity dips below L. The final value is -1.1 Ang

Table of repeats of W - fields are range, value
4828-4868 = 12.2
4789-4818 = 12.7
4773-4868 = 12.4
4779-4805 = 12.7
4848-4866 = 12.1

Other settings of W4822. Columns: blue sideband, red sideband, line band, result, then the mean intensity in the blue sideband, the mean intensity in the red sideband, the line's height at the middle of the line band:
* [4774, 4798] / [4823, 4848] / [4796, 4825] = -0.3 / 12.7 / 12.3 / 12.5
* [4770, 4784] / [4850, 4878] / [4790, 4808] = -0.3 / 12.9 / 12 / 12.7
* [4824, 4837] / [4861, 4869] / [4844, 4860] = -0.5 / 12.3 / 11.7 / 11.9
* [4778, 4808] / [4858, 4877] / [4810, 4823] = 0.1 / 12.7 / 11.8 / 12.5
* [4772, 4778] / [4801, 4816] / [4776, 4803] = 0.2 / 13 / 12.6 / 12.9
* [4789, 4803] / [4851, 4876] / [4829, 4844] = 0.0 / 12.9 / 12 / 12.3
